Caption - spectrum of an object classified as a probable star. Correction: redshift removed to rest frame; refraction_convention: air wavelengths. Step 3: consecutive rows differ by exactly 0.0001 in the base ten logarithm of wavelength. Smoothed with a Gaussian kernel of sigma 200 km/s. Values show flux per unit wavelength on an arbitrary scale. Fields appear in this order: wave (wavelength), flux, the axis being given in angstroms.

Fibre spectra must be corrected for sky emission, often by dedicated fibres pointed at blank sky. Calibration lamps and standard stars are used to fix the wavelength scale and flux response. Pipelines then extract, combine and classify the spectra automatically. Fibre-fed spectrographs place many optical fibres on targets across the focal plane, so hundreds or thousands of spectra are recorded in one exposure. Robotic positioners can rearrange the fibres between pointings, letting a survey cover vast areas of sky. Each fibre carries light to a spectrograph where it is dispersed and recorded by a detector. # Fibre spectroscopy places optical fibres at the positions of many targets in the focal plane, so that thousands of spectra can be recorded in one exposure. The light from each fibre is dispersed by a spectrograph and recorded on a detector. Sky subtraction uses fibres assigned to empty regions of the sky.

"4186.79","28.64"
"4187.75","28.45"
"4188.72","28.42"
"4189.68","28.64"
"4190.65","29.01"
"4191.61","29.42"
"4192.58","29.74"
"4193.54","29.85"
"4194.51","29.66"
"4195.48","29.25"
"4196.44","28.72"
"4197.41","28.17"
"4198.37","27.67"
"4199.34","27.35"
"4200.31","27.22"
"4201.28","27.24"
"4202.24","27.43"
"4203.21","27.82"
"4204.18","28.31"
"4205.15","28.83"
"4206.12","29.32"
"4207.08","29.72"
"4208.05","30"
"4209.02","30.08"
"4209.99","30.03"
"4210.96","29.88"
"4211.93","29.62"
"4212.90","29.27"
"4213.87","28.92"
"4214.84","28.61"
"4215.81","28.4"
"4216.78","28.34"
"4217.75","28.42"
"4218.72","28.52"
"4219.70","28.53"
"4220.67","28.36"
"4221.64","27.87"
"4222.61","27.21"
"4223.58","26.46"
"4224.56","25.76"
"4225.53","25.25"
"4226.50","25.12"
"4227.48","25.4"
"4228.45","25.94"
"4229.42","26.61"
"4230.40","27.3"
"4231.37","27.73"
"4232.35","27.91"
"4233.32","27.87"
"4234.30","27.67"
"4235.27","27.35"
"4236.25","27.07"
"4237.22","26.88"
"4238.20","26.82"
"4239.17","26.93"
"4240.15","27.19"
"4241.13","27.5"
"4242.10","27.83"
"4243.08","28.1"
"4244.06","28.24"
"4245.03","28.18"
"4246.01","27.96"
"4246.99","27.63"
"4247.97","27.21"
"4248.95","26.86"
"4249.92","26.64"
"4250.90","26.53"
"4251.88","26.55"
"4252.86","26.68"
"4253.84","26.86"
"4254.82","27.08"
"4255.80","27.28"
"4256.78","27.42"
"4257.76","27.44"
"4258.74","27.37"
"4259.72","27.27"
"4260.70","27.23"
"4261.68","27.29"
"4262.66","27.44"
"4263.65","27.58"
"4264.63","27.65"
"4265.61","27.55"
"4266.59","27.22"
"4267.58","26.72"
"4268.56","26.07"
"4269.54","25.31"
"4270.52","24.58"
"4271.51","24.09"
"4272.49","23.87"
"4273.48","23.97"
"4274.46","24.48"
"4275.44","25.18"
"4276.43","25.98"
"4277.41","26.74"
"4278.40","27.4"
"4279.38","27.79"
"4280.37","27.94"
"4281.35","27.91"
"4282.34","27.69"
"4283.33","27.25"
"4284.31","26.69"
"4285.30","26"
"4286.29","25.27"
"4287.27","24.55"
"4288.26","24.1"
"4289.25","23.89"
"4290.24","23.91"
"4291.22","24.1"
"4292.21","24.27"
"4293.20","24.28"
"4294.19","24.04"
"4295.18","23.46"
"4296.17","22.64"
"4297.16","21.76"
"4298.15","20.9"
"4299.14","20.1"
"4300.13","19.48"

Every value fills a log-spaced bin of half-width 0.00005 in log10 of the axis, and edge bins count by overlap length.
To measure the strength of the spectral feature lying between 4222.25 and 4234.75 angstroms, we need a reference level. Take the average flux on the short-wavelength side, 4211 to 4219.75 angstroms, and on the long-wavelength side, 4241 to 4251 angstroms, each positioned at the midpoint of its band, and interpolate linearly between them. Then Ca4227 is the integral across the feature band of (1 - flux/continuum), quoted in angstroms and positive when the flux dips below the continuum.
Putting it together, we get 0.7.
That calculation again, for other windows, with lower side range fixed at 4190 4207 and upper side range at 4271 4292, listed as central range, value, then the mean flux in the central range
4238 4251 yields -0.24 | 27.5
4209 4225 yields -0.31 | 28.4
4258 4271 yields -0.32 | 26.9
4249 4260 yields -0.17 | 27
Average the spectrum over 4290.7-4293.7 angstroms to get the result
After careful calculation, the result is 24.2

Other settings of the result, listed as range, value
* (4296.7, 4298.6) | 21.3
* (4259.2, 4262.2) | 27.3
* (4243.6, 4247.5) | 28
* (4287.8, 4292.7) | 24.1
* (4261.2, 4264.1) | 27.4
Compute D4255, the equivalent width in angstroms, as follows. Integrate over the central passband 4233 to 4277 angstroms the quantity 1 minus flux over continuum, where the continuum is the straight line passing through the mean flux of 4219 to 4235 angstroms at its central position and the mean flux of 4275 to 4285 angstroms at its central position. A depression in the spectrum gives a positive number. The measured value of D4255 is 0.3 angstroms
